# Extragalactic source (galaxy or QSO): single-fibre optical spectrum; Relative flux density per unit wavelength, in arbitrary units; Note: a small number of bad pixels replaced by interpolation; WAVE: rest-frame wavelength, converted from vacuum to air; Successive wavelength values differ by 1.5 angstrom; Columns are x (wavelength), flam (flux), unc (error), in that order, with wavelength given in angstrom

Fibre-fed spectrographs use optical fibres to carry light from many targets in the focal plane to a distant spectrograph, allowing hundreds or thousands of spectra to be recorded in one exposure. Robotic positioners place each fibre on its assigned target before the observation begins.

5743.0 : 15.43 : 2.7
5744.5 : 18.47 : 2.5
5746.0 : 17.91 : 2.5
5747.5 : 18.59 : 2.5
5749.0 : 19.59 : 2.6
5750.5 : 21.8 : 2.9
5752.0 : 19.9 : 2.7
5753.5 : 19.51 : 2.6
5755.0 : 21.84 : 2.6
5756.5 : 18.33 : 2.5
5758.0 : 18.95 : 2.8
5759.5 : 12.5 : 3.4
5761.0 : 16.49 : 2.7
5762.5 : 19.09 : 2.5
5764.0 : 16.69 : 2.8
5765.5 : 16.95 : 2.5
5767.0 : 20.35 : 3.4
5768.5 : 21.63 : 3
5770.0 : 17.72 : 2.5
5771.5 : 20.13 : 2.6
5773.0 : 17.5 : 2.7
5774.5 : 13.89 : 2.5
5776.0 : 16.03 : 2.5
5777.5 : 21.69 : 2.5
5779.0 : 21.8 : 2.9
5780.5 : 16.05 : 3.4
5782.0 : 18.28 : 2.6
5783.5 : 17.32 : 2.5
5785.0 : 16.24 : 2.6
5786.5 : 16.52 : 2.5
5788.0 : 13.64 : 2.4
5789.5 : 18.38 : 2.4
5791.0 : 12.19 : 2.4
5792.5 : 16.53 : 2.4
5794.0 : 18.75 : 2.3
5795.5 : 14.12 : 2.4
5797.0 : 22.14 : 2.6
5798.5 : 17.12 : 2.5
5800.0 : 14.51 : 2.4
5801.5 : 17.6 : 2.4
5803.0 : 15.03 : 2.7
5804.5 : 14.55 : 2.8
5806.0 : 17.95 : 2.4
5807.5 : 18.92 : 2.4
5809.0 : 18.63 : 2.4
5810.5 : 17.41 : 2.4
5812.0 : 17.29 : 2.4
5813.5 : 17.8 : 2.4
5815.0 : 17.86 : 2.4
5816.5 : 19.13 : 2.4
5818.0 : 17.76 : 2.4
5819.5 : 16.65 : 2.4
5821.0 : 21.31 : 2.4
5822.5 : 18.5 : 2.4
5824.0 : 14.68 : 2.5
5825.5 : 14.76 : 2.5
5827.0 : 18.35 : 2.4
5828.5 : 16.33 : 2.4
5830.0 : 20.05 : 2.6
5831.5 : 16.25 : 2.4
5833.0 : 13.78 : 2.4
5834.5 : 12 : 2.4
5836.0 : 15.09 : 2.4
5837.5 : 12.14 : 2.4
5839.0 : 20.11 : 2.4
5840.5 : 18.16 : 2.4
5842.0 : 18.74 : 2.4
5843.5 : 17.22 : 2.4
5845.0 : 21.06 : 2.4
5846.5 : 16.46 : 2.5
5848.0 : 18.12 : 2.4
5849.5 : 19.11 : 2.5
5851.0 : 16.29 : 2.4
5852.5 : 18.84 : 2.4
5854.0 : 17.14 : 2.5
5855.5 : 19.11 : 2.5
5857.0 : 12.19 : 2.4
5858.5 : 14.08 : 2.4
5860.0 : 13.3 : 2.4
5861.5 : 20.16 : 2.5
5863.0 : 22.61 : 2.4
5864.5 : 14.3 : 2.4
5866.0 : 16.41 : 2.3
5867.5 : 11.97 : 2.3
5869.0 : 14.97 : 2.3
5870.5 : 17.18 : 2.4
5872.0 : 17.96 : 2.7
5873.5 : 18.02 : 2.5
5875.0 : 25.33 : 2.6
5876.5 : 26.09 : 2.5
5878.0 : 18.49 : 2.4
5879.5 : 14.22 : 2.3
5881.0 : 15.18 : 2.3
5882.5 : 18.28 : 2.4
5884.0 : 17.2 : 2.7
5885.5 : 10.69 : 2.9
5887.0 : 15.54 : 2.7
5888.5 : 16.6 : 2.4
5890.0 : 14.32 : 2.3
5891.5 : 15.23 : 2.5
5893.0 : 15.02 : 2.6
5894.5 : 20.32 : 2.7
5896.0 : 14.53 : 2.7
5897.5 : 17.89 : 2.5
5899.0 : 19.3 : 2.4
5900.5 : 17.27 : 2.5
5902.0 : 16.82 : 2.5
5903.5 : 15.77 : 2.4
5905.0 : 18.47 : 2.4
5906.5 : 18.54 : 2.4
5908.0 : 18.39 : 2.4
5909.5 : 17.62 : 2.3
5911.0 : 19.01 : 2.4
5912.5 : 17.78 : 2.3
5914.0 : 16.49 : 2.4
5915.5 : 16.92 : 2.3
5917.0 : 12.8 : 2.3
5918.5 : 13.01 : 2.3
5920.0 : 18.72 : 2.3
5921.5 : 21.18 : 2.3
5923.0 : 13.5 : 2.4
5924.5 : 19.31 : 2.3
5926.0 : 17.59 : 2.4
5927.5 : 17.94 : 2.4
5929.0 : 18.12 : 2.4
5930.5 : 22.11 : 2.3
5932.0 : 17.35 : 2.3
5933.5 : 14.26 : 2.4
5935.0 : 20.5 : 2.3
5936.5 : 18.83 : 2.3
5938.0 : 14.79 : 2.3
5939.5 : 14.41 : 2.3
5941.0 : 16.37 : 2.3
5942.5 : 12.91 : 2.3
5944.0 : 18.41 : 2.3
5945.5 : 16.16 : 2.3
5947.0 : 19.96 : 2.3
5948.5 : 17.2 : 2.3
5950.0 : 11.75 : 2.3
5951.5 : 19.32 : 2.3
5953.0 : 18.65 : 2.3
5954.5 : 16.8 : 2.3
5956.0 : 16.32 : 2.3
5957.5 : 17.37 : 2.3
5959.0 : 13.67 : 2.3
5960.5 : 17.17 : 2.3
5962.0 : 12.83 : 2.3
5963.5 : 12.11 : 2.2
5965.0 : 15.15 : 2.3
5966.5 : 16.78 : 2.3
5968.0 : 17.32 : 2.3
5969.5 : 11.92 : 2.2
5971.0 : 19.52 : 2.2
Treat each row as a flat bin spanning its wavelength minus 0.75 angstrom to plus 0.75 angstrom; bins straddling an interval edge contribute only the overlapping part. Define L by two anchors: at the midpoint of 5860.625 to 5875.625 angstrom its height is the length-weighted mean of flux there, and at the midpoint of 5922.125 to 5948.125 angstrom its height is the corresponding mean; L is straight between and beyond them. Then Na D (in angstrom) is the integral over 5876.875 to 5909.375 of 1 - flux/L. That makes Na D 1.6 angstrom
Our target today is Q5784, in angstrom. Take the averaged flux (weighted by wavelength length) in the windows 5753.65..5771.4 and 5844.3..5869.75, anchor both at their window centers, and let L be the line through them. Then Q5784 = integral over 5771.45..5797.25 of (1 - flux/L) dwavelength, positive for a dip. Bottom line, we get 1.3 angstrom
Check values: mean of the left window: 18.3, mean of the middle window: 17.1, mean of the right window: 16.8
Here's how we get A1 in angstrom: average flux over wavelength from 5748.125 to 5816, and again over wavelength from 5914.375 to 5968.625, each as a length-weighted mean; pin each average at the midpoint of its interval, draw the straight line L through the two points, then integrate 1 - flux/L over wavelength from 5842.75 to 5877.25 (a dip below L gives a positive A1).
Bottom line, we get -1.1 angstrom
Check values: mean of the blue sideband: 17.7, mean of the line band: 17.7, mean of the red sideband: 16.6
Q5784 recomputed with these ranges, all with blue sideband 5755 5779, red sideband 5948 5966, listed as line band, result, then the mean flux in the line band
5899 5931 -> -2.52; 17.5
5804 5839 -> 1.01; 16.9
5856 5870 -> 1.03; 15.6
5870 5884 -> -1.84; 18.9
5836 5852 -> -0.47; 17.6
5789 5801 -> 0.71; 16.7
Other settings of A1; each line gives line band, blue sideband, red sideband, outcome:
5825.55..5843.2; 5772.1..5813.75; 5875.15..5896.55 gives 0.6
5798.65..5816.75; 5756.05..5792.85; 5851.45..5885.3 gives 0.2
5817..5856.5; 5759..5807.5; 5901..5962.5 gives -0.2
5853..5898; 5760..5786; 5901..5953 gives 1.6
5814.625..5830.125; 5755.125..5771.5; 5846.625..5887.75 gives -0.1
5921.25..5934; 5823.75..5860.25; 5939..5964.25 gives -1.4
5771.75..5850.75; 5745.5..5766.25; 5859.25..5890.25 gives 3.0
